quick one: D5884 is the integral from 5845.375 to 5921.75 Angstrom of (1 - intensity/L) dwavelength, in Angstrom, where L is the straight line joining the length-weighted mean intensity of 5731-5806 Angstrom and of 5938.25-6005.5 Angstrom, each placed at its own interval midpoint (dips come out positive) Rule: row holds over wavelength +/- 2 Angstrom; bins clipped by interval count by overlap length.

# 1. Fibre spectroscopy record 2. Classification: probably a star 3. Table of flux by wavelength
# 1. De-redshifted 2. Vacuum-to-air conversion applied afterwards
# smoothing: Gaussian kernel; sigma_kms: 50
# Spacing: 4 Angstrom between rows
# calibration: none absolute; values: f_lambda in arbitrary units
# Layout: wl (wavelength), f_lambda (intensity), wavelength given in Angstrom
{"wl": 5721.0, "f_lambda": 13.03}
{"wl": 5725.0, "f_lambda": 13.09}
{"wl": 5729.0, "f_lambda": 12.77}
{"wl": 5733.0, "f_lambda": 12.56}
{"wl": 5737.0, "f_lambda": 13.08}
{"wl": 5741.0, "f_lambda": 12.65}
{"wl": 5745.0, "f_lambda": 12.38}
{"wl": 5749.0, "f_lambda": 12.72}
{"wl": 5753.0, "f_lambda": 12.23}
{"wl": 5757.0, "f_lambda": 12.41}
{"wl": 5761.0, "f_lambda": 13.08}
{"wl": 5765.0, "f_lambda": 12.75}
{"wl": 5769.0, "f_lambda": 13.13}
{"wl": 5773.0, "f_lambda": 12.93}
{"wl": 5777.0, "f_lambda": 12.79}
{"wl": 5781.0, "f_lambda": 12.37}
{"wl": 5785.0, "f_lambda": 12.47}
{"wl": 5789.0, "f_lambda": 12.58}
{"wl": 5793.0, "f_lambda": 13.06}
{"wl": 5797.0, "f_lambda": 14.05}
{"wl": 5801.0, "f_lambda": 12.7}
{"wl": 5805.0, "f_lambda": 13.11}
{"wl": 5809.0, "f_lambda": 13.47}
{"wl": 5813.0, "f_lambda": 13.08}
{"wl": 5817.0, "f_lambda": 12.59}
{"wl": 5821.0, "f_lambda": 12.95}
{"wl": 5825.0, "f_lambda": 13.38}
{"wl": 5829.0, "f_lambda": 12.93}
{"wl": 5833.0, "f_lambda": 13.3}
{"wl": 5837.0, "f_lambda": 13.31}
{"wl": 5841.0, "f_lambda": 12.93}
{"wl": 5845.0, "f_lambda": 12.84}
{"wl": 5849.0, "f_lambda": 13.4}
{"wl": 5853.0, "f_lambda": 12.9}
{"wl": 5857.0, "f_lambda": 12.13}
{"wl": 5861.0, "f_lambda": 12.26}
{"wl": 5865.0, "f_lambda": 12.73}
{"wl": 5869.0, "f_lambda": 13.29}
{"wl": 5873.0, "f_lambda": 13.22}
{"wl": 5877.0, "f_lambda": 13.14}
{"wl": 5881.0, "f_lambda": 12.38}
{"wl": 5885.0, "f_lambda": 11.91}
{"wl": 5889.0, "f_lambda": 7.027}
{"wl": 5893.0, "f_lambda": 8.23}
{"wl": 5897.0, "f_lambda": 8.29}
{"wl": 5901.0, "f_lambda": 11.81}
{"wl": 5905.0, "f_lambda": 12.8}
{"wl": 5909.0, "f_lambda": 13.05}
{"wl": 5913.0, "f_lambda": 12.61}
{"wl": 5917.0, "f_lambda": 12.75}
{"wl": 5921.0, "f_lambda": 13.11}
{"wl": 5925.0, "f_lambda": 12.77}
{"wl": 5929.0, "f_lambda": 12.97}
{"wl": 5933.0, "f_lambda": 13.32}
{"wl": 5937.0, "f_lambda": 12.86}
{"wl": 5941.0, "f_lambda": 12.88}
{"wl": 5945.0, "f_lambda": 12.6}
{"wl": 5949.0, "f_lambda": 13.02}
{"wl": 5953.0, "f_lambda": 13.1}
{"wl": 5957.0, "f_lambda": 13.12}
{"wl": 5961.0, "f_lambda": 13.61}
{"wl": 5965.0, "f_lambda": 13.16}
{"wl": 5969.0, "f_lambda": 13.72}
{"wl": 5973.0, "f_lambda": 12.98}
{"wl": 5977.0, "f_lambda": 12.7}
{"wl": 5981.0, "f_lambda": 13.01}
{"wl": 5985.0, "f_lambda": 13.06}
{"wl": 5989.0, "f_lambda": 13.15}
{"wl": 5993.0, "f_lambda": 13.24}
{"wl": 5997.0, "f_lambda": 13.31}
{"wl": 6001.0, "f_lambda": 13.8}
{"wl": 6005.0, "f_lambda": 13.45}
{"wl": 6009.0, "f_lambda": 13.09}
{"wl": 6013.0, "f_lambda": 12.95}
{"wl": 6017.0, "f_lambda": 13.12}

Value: 6.2 Angstrom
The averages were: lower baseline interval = 12.8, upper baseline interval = 13.2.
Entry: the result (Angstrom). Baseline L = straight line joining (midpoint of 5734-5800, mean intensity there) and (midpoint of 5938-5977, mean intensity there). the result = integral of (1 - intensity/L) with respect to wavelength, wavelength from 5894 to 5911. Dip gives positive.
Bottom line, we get 2.2 Angstrom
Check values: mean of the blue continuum 12.8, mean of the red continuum 13.1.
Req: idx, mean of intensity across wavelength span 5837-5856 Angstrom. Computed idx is 13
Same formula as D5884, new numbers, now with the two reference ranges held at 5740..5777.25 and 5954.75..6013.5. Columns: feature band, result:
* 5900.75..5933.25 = 0.6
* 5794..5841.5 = -1.2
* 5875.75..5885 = 0.3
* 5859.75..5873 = 0.1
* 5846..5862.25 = 0.3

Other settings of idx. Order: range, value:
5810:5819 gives 12.9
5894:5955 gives 12.5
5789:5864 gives 13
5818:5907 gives 12.1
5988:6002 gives 13.4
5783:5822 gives 13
